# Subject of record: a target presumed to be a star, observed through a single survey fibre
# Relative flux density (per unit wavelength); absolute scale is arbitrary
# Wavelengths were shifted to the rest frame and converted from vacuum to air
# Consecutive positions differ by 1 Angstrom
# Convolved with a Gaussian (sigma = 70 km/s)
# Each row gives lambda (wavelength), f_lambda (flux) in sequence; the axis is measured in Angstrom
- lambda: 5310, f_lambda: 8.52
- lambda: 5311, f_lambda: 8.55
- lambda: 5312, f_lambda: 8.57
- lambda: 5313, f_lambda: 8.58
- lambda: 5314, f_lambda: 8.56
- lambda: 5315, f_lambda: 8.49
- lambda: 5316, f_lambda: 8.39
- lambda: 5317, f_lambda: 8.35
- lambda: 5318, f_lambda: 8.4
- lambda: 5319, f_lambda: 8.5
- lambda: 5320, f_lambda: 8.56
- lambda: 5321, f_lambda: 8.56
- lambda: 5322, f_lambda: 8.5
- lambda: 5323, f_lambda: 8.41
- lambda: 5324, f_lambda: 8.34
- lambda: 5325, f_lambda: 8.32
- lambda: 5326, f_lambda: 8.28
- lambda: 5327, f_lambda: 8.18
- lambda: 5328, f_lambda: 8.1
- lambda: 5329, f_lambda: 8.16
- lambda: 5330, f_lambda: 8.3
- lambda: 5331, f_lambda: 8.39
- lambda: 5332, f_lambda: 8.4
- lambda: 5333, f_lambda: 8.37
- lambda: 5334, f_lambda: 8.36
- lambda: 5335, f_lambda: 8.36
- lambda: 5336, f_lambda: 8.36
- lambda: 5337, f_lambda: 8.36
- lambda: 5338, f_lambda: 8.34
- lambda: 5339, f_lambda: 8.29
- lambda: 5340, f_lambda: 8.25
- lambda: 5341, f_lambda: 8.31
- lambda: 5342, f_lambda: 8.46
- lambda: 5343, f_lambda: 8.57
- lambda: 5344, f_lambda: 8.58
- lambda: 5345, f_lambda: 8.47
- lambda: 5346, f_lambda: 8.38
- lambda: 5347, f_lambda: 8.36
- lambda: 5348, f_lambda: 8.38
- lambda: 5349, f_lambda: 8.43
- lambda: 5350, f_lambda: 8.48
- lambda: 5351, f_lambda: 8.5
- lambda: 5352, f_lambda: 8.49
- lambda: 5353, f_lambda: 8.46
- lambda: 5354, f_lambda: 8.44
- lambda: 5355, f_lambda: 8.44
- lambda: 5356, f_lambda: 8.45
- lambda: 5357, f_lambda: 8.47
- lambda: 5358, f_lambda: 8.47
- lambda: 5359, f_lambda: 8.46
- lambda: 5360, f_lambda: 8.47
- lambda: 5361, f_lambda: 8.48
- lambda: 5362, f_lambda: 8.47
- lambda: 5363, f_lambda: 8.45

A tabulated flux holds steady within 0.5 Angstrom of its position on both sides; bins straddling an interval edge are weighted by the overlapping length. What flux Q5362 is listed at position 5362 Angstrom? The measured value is 8.47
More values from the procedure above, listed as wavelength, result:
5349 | 8.43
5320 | 8.56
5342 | 8.46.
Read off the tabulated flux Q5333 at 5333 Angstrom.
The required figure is 8.37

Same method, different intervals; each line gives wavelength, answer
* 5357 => 8.47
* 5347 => 8.36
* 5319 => 8.5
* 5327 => 8.18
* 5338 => 8.34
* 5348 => 8.38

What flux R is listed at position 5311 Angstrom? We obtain 8.55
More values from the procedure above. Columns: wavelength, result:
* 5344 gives 8.58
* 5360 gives 8.47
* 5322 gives 8.5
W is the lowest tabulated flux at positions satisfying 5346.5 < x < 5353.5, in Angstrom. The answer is 8.36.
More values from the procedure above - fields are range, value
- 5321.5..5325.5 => 8.32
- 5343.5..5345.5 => 8.47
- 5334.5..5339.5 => 8.29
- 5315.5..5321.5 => 8.35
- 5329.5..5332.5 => 8.3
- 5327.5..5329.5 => 8.1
